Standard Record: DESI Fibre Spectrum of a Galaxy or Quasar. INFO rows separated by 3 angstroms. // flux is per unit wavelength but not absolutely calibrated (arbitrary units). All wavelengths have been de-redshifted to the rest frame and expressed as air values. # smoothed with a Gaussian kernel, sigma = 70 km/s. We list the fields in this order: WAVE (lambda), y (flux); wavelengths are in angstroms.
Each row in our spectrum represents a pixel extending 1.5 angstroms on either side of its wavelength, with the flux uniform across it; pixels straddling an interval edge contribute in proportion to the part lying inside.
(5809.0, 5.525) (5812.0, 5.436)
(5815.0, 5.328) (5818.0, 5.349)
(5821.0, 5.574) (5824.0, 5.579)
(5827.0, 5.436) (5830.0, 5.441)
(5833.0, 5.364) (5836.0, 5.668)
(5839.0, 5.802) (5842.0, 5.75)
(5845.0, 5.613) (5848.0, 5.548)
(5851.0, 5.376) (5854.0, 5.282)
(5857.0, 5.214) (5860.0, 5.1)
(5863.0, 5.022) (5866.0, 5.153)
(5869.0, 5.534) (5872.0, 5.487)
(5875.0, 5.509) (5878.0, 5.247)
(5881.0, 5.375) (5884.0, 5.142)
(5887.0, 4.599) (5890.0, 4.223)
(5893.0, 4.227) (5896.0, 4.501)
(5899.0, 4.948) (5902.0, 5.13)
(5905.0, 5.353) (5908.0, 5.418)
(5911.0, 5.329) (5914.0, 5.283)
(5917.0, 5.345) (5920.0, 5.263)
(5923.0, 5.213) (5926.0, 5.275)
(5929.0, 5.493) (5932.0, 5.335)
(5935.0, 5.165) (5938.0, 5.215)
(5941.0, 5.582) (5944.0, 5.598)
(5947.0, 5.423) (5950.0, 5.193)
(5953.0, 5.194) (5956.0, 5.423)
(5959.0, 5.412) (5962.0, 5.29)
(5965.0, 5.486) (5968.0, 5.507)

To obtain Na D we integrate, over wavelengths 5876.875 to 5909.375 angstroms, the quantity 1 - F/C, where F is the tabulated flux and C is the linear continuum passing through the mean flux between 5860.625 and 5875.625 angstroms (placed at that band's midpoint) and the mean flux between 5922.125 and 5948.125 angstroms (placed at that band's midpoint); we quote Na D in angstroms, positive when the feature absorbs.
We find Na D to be 2.5 angstroms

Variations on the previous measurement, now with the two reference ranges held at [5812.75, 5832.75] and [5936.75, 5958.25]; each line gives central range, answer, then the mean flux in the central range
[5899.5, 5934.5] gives 0.6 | 5.3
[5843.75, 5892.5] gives 2.1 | 5.19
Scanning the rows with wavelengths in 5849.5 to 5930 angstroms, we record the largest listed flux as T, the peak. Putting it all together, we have 5.534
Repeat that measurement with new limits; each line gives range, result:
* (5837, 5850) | 5.802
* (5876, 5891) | 5.375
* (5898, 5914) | 5.418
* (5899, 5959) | 5.598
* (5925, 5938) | 5.493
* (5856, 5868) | 5.214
